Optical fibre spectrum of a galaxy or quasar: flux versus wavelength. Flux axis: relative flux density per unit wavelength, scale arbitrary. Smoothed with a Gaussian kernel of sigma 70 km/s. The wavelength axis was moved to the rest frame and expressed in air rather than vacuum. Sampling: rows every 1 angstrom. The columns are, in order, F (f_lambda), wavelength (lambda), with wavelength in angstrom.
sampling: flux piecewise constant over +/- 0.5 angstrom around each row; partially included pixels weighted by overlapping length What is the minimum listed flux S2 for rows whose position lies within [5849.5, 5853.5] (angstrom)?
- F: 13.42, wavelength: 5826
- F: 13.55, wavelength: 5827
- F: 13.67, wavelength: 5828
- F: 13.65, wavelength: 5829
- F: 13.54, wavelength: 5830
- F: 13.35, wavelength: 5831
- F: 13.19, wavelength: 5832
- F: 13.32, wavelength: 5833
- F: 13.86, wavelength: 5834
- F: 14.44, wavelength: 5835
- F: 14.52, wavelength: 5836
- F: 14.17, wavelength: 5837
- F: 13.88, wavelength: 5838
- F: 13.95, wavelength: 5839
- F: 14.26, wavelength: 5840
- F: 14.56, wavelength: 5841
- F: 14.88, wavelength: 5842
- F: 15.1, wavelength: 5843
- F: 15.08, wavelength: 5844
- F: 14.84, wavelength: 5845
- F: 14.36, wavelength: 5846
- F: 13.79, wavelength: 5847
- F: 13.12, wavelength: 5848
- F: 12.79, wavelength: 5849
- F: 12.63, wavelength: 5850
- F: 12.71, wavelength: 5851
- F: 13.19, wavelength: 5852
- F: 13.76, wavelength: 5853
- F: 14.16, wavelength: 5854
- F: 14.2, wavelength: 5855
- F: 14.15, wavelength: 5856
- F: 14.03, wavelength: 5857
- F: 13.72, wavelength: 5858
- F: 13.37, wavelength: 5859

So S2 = 12.63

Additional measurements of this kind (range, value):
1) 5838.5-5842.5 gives 13.95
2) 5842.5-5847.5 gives 13.79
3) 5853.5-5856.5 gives 14.15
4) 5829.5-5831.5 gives 13.35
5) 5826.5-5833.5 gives 13.19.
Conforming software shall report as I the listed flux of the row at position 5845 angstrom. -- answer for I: 14.84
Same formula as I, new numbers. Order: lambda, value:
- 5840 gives 14.26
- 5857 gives 14.03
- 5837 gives 14.17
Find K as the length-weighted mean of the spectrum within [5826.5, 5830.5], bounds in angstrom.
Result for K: 13.6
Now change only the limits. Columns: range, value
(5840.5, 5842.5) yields 14.7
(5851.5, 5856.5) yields 13.9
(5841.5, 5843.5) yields 15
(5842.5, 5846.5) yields 14.8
